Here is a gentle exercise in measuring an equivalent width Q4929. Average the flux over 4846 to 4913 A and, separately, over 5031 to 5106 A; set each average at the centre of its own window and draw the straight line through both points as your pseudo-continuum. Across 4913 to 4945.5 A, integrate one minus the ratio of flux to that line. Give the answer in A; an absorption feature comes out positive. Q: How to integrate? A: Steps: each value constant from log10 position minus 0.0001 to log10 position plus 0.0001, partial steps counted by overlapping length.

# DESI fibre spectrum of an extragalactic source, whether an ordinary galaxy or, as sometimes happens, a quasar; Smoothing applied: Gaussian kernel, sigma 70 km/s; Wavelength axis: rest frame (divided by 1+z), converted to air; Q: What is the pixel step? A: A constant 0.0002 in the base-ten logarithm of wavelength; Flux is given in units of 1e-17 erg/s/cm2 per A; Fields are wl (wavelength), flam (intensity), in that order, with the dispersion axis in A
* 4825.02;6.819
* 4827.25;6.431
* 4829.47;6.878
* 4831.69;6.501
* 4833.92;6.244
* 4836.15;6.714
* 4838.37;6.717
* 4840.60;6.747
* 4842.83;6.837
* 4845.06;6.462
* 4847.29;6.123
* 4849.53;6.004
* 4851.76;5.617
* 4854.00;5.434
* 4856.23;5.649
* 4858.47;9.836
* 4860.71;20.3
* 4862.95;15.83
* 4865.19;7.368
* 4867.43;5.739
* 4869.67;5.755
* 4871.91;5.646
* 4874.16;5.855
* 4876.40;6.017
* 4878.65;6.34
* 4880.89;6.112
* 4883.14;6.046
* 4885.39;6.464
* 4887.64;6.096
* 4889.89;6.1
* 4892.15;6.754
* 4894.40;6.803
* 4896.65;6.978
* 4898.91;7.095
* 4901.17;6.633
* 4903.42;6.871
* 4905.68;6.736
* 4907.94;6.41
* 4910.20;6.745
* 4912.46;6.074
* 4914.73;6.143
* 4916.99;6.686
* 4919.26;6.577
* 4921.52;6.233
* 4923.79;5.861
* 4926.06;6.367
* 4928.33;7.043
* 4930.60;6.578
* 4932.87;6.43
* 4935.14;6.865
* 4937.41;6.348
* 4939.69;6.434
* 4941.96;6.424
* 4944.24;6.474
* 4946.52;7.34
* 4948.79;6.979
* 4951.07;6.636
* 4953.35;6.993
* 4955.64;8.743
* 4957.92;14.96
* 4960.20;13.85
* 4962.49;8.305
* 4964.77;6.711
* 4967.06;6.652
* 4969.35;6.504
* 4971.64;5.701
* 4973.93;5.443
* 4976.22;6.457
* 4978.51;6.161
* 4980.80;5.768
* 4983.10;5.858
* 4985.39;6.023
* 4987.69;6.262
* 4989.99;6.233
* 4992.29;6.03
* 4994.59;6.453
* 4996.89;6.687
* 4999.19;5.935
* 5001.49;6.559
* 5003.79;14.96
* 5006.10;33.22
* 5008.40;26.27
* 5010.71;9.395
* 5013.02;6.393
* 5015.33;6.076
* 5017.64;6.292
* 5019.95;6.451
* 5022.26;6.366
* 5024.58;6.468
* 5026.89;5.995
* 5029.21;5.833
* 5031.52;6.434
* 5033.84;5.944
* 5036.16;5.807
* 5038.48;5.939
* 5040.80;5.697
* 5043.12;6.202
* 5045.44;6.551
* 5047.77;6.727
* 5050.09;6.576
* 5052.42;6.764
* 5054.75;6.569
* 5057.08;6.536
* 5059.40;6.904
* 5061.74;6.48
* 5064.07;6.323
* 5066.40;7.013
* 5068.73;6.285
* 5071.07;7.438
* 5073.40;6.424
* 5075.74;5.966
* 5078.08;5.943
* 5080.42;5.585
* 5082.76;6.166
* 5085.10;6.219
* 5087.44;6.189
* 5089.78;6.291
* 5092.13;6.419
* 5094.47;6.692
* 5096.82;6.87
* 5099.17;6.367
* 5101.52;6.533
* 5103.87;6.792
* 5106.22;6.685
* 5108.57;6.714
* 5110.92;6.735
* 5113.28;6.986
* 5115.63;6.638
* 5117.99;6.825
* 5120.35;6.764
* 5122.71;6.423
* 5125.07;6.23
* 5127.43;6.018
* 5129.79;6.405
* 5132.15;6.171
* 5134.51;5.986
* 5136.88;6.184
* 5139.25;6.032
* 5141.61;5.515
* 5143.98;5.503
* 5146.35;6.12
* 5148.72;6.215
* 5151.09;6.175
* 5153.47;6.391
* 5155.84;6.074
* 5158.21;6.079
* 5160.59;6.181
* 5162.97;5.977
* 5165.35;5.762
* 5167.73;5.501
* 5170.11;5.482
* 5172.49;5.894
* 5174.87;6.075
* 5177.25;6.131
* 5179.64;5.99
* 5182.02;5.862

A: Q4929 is 2.4 A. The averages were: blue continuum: 7.19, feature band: 6.46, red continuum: 6.4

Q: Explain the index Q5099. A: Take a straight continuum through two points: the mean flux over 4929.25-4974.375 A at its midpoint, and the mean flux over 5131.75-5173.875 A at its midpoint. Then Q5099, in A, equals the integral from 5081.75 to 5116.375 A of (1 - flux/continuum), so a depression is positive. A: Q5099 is -1.0 A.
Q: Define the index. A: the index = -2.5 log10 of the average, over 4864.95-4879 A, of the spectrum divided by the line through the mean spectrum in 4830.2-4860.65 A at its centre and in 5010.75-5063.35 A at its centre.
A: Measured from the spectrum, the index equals 0.154 mag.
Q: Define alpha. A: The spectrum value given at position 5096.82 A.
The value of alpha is 6.87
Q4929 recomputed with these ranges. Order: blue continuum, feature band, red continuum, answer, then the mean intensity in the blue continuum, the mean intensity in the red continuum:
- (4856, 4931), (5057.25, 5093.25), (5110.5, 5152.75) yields 0.6 A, 7.19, 6.26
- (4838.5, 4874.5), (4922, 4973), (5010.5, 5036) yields -3.0 A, 7.84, 6.38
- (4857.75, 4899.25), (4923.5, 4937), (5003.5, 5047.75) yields 2.7 A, 7.73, 9.09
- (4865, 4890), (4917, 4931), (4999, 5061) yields 0.7 A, 6.09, 8.49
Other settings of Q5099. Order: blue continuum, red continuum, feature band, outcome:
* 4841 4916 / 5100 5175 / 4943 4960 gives -4.3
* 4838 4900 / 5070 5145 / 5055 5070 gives -0.1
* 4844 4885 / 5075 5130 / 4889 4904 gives 1.3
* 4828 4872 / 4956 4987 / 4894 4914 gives 2.4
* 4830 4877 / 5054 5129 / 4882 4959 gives 3.6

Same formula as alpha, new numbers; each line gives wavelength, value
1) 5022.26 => 6.366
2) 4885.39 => 6.464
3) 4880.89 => 6.112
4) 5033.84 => 5.944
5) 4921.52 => 6.233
